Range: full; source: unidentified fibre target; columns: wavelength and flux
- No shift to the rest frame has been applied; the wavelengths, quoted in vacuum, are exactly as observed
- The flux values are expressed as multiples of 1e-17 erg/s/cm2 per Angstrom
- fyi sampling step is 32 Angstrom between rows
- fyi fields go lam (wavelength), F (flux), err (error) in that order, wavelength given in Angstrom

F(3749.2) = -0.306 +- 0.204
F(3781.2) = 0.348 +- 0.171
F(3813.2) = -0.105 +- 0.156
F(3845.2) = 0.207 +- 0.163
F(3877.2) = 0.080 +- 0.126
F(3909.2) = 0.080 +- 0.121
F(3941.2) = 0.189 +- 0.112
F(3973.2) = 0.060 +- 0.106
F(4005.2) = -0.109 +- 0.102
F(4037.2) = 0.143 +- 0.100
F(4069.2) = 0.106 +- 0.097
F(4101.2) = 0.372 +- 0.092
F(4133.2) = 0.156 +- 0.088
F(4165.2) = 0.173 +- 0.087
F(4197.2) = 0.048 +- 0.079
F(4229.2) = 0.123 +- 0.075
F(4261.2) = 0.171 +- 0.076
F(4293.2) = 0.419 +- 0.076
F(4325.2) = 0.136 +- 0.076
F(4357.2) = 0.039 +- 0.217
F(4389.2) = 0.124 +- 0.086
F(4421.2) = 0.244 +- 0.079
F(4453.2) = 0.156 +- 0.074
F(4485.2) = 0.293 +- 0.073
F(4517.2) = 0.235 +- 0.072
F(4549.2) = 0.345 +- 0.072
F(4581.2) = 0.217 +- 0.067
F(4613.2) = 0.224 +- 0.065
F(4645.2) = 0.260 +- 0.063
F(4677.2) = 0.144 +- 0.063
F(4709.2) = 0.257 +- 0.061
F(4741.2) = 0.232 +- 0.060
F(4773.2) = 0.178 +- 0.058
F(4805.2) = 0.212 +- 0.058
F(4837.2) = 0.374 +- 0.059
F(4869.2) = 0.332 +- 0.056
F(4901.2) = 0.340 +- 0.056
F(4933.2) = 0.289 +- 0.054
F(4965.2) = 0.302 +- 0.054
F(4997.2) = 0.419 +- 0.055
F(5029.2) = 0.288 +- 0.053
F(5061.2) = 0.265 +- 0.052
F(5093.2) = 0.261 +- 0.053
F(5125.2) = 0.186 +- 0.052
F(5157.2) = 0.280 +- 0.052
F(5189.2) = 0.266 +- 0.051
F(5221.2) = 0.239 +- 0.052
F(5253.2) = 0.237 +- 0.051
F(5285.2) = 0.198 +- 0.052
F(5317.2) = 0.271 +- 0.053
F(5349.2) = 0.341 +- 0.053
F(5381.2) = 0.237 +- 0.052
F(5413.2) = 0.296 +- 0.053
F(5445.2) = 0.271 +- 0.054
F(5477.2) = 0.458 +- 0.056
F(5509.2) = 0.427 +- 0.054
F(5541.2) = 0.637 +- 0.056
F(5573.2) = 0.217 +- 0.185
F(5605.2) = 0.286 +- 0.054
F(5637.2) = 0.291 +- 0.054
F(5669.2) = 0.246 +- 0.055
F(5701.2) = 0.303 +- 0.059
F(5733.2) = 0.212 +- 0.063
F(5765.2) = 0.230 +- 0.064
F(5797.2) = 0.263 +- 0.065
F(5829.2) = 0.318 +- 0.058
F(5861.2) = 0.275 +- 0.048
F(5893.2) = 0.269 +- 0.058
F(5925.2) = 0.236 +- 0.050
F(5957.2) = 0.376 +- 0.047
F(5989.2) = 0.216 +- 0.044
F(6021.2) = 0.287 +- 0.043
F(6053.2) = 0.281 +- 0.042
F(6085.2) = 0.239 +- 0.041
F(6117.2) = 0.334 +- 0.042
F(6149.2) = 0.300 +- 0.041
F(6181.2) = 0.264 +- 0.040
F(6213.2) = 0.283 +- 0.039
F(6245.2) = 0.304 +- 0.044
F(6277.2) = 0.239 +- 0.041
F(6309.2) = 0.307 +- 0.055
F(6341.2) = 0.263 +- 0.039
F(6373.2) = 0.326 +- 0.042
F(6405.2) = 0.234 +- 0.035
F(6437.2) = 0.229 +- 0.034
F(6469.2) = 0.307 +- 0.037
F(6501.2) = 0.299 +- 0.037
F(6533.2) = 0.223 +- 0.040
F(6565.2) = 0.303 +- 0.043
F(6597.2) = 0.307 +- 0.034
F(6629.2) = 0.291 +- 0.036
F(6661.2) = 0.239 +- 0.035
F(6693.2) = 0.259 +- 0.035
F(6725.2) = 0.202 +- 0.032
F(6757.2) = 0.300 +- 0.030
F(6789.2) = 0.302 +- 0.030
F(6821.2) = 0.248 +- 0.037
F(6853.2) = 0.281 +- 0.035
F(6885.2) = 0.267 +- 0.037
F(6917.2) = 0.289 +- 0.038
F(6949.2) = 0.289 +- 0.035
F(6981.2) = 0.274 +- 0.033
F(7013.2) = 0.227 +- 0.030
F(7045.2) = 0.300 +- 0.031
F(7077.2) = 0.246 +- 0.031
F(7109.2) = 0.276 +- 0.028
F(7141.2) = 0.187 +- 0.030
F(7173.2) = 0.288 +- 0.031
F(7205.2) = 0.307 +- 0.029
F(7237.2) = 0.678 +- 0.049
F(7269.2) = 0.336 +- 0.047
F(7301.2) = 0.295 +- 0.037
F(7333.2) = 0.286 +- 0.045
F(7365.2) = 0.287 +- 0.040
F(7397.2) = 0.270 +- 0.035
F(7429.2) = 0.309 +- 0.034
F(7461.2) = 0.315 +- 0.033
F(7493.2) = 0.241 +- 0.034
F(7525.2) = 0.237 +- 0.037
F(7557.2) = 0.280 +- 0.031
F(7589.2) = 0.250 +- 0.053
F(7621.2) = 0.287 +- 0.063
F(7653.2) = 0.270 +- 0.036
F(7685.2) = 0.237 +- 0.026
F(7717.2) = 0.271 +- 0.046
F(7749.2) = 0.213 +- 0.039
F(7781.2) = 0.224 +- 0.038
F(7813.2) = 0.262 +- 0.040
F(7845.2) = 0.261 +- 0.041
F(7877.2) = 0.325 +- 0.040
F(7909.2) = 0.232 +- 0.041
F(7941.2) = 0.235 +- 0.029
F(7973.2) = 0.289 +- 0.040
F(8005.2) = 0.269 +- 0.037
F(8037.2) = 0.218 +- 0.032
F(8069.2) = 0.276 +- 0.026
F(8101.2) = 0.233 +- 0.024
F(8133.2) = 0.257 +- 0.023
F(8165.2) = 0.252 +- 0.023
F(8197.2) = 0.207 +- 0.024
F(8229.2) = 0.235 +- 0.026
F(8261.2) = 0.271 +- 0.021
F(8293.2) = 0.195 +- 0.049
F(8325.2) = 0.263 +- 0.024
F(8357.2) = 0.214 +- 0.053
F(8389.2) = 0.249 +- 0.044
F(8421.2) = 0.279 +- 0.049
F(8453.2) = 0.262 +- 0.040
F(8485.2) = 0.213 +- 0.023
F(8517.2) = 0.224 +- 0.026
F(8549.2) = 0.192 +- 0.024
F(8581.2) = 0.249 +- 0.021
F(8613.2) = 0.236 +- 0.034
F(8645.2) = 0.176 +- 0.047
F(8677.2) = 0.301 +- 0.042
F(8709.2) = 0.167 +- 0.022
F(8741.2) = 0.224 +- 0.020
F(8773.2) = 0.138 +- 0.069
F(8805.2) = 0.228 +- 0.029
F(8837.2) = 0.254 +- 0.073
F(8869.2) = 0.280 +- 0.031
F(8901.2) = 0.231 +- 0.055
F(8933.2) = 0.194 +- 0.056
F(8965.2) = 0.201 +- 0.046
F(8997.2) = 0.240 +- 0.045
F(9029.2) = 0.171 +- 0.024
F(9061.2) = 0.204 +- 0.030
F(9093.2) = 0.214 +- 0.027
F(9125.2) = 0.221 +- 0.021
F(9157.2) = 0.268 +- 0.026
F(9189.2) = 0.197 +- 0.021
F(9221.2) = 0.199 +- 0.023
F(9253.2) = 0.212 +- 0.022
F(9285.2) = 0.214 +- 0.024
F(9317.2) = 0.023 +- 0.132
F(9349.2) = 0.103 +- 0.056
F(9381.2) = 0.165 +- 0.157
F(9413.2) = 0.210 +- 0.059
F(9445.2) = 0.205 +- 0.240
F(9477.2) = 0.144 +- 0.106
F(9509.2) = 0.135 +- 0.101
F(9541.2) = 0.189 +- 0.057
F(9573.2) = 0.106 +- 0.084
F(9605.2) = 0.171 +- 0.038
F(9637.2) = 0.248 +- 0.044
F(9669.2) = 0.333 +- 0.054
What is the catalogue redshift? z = 0.103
